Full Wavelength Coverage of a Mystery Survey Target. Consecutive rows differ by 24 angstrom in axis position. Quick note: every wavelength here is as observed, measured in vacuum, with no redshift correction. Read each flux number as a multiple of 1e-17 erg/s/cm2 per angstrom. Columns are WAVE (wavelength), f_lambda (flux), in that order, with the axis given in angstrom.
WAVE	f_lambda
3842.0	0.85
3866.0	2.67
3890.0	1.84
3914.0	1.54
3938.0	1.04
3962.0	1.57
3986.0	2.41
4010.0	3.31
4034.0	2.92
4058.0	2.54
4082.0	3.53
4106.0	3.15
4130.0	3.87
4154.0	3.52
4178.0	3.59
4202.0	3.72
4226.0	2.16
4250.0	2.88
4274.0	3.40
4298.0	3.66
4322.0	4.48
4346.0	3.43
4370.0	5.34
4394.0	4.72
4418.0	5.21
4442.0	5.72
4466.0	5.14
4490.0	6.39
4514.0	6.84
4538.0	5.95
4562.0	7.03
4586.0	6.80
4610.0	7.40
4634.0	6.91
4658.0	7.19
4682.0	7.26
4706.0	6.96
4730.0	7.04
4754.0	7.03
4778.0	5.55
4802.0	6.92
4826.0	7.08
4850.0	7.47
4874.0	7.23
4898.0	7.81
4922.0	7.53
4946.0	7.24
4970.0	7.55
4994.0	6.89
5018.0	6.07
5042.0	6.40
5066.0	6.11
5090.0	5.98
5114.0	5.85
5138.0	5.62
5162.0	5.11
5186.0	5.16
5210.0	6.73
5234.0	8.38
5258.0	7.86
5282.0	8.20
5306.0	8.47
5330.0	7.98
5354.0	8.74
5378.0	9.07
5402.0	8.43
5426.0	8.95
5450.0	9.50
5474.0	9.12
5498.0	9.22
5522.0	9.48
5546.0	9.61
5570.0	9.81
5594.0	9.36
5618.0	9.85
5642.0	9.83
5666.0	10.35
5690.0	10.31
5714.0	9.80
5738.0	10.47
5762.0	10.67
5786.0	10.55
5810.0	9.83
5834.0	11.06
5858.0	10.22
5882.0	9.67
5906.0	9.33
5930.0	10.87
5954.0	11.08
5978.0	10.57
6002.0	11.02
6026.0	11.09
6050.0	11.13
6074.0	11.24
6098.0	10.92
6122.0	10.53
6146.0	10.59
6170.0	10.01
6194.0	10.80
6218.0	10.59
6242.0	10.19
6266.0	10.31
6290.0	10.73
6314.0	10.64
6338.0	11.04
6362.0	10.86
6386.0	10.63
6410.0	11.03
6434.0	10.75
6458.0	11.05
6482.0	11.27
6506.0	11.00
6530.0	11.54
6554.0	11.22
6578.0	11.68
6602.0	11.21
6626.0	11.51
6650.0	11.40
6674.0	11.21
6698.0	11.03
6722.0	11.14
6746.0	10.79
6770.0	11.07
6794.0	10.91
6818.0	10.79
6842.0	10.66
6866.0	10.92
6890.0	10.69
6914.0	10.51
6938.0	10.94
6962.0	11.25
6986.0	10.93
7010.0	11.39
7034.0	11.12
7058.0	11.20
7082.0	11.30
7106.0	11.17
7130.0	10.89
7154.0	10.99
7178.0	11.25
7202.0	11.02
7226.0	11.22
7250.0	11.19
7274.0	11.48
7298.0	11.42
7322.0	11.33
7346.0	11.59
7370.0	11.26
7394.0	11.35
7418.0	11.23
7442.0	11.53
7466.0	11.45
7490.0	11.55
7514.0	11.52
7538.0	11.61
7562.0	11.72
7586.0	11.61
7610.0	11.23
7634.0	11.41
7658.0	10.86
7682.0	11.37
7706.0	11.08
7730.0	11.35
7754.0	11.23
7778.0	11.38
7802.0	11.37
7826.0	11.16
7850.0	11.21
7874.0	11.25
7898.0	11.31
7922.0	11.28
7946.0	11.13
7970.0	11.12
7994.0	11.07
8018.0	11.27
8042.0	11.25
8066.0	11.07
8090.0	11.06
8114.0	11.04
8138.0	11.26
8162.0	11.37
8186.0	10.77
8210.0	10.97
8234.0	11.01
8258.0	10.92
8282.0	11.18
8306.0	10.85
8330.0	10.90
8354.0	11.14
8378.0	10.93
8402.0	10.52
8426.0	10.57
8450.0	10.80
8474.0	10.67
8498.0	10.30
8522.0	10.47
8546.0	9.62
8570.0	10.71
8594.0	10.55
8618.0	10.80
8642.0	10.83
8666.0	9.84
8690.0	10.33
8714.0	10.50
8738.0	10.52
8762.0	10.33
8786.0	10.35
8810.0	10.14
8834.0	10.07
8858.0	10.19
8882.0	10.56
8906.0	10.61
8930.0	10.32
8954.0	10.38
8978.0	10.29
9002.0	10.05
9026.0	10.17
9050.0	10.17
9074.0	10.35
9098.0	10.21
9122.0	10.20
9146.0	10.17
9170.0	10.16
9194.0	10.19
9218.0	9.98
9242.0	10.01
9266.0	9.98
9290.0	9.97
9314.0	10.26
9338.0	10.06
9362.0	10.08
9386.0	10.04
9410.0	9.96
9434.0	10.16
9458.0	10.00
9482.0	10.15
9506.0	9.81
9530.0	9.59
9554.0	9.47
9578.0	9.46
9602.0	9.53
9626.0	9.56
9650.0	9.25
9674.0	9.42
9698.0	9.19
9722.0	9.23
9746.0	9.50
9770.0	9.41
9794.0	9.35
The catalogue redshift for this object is 0.000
